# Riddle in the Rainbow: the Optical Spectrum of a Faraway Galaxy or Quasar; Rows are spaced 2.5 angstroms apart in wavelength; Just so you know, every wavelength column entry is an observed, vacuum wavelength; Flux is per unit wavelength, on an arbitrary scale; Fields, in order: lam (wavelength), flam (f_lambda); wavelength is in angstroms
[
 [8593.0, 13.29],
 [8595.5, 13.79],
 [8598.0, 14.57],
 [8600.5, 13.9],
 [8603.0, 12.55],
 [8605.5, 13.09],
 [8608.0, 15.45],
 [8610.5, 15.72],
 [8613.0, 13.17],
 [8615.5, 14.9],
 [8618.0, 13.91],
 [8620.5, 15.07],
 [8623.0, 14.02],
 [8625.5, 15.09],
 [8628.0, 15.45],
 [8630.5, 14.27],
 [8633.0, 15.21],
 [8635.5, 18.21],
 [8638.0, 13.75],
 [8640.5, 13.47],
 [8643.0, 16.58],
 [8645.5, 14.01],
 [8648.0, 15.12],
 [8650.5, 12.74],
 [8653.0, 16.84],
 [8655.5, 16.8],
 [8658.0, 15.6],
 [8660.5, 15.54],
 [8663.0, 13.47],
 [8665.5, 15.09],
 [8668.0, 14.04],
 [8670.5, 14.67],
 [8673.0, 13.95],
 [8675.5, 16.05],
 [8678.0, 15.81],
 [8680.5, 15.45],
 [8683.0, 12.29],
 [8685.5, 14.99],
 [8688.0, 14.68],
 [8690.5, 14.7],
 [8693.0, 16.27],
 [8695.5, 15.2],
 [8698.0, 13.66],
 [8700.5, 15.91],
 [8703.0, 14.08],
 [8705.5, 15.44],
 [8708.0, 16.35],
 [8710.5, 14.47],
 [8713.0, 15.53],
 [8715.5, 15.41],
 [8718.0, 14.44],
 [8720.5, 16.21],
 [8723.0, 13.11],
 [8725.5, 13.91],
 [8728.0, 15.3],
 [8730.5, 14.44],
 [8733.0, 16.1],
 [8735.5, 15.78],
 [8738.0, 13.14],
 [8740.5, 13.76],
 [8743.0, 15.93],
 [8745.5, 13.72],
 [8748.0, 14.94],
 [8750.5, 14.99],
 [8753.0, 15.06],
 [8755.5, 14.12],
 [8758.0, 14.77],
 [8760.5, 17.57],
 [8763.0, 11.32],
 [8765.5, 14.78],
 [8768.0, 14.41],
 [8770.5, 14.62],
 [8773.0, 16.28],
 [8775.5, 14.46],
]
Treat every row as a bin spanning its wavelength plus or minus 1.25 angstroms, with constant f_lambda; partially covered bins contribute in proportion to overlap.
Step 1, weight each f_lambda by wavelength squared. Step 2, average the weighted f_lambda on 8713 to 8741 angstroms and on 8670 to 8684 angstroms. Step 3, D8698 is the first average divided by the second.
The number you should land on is 1.01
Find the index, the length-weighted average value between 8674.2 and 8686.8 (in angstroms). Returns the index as 14.9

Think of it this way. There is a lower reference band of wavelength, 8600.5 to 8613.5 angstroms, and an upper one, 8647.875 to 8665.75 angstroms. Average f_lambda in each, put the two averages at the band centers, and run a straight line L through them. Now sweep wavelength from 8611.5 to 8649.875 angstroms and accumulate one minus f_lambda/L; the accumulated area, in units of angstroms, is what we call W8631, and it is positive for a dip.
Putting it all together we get -0.58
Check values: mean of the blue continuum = 14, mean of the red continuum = 15.2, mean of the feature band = 14.8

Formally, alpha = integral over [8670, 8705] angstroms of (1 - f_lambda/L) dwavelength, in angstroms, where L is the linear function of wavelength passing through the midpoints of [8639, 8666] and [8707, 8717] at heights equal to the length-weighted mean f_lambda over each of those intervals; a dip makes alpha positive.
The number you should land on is 0.88 angstroms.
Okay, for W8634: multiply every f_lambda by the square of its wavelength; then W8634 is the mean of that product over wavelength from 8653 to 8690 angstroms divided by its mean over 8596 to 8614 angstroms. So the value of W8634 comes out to 1.1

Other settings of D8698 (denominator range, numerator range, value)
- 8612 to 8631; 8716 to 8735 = 1.05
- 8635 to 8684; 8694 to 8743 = 1.01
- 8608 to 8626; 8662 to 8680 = 1.03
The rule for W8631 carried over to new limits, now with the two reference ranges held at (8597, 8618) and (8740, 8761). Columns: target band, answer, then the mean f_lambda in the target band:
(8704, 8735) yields -0.6 angstroms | 15.1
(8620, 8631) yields -0.4 angstroms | 14.8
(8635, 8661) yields -1.6 angstroms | 15.2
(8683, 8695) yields -0.2 angstroms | 14.9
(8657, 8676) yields -0.4 angstroms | 14.7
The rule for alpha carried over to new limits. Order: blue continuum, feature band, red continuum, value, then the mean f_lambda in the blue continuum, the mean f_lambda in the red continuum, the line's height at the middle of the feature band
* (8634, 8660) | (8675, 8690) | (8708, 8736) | 0.4 angstroms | 15.3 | 15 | 15.2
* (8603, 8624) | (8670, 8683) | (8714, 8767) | -0.4 angstroms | 14.3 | 14.7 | 14.5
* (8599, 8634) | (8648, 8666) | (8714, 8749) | -0.8 angstroms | 14.4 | 14.7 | 14.5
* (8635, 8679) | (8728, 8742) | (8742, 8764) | 0.1 angstroms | 15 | 14.7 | 14.8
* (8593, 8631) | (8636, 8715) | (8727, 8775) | -2.4 angstroms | 14.3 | 14.8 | 14.5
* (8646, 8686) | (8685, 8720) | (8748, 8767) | -0.7 angstroms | 14.9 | 14.7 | 14.8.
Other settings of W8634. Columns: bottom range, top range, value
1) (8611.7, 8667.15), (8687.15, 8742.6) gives 1.02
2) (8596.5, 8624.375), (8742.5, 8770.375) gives 1.07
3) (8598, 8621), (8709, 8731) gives 1.07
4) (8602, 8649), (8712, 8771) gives 1.03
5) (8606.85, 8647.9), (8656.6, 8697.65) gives 1.01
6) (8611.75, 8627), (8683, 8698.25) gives 1.05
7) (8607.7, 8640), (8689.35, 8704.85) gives 1.02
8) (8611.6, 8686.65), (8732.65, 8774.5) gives 1.02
